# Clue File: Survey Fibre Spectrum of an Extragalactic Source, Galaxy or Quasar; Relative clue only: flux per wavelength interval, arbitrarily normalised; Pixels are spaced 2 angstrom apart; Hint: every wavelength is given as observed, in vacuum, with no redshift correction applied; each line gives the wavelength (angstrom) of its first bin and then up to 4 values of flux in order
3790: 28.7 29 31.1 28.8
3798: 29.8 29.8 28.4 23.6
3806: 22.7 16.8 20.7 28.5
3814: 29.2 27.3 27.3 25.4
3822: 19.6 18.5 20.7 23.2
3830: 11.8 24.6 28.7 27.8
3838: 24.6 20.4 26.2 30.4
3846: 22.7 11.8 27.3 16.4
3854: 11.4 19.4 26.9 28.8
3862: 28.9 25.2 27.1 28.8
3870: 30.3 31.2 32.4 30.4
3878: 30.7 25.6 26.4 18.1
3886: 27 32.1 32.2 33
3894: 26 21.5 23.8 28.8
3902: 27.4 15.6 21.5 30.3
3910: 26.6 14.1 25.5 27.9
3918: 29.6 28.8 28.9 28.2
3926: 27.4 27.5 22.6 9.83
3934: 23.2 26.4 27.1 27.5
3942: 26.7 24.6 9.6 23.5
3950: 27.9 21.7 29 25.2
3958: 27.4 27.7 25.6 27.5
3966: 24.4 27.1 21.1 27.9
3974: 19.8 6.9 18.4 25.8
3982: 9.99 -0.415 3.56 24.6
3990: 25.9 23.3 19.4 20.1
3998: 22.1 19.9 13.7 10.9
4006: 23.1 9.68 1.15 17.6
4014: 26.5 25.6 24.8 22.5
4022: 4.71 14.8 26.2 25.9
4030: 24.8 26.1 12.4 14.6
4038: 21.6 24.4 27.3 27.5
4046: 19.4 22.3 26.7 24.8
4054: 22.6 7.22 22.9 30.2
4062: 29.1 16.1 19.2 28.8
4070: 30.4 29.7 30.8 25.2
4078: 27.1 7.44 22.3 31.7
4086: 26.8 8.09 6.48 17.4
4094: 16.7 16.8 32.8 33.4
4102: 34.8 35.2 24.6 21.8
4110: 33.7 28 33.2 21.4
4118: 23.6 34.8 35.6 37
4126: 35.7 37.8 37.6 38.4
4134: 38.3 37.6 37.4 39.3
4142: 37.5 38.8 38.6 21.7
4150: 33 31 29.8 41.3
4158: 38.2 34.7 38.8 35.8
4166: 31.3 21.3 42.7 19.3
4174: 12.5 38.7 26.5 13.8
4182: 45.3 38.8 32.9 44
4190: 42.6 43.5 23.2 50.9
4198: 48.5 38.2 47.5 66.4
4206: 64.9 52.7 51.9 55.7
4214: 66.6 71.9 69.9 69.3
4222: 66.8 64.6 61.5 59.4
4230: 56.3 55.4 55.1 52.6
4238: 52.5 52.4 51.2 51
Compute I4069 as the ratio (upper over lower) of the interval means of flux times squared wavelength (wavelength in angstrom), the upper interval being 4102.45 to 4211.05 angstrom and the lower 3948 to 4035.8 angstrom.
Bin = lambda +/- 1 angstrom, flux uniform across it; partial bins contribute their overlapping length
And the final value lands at 1.96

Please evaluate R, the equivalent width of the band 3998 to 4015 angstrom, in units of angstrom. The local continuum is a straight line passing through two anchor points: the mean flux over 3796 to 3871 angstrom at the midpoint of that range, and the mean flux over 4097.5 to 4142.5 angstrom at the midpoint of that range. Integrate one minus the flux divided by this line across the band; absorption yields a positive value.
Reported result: 8.0 angstrom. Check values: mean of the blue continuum 24.1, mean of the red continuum 33.4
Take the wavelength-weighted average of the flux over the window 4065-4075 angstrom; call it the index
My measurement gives 27.8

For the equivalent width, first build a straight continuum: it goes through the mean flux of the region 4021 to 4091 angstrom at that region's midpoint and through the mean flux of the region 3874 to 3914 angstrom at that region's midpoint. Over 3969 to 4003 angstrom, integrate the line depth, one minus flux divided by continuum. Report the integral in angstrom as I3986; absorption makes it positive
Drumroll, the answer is 8.5 angstrom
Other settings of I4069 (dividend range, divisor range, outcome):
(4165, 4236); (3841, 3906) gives 2.17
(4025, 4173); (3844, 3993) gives 1.28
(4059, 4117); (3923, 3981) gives 1.12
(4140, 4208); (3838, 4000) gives 1.76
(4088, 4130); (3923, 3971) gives 1.23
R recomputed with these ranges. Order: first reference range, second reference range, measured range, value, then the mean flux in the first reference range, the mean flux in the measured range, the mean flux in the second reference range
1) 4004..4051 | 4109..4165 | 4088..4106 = 3.8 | 20.2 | 23.3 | 34.6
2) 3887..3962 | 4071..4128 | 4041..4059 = 2.6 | 25.3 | 22.3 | 26.4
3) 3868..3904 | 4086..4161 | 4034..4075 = 8.8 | 27.7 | 23.5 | 30.8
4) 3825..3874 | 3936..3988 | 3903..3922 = -1.7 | 24.1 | 24.7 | 21.6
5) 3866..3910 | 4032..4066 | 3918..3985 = 6.0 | 27.3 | 23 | 21.9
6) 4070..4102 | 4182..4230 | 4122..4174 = 4.7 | 22.8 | 34.5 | 53.4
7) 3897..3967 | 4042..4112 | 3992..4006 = 3.4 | 24.8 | 18.5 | 23.9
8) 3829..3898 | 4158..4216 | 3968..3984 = 6.7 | 25.4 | 17.9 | 40.8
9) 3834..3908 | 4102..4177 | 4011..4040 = 8.8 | 25.6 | 20.7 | 32.9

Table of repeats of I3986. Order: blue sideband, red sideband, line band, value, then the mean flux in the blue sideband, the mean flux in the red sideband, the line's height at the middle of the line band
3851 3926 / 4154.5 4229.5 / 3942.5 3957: 3.29 angstrom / 26.1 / 45.2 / 30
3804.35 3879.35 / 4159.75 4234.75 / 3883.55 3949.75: 8.96 angstrom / 24.4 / 46.4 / 29.1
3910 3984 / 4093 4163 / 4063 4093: 8.27 angstrom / 23.4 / 32.8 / 30.2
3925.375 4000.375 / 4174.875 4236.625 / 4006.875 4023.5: 6.82 angstrom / 21.8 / 50.7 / 28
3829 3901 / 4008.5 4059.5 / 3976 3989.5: 5.17 angstrom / 25.5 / 20.6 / 22.1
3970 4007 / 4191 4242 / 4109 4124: 3.29 angstrom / 17.6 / 55.8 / 39.1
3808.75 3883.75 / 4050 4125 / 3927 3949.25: 1.96 angstrom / 24.7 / 25.1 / 24.8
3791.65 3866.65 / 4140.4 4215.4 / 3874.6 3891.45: -1.01 angstrom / 24.2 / 39.1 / 26.5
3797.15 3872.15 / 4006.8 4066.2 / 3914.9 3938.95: -3.24 angstrom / 24.2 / 20.6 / 22.6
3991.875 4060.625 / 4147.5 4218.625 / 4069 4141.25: 4.92 angstrom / 20.1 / 40.7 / 30.5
